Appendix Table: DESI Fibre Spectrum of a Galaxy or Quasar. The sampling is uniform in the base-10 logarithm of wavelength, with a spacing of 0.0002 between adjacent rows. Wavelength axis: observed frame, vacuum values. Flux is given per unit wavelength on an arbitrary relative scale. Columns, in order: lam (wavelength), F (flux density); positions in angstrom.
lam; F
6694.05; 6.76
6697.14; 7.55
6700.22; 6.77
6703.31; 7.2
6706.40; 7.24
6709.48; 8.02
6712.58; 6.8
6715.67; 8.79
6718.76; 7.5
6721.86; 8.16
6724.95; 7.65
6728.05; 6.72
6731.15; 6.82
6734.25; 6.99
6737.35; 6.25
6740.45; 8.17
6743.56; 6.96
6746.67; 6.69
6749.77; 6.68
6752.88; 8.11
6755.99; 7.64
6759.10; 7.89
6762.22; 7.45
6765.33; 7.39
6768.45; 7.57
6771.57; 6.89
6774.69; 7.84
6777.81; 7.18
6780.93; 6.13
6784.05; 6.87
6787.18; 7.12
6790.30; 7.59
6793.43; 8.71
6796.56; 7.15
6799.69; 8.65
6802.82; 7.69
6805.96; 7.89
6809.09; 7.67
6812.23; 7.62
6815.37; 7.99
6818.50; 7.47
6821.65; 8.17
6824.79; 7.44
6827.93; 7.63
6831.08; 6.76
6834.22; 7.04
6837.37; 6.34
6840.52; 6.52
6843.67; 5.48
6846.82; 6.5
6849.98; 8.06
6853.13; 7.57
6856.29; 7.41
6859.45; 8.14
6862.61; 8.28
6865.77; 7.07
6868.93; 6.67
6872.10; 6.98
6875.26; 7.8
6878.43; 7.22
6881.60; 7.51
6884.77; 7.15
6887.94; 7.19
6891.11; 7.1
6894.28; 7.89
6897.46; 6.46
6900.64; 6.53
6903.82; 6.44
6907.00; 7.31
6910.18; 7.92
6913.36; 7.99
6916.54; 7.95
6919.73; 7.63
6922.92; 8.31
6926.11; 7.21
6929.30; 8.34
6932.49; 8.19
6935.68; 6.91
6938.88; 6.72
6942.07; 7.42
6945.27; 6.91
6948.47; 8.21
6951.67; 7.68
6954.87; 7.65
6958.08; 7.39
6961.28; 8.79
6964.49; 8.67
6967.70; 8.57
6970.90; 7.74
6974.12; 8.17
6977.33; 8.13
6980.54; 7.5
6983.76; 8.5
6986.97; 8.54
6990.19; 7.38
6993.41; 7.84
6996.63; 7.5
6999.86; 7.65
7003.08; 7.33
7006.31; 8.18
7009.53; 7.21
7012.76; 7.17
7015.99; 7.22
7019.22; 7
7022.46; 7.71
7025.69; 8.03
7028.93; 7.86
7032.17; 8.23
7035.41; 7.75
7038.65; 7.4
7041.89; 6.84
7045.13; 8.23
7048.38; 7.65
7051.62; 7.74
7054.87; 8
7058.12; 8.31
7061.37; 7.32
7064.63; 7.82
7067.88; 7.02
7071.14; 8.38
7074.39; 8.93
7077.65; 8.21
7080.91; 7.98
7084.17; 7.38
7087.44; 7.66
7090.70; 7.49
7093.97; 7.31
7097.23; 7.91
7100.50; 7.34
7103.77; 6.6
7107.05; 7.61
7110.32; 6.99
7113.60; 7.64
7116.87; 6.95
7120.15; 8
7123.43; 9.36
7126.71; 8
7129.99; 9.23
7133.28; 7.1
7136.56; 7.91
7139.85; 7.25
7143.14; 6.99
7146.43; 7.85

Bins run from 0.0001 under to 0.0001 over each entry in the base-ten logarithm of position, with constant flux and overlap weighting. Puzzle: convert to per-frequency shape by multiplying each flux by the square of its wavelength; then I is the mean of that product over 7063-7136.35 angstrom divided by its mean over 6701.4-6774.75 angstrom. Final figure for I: 1.17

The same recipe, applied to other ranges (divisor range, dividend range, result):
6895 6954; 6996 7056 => 1.05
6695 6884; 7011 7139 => 1.14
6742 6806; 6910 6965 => 1.10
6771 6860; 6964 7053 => 1.12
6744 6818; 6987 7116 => 1.10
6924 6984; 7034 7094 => 1.03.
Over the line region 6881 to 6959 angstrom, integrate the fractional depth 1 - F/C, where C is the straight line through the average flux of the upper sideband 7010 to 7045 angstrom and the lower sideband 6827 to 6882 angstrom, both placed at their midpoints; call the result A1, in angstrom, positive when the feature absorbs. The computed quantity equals -1.5 angstrom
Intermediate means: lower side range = 7.15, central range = 7.44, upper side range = 7.54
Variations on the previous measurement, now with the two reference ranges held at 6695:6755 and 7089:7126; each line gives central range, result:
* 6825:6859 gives 1.9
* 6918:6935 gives -1.0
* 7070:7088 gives -1.3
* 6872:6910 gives 1.3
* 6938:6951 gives 0.2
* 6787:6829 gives -2.4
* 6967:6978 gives -0.9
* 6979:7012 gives -1.1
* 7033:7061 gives -0.7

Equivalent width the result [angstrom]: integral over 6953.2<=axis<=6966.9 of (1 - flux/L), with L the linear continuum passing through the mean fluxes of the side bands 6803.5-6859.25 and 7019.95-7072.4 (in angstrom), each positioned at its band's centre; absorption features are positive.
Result -1.1 angstrom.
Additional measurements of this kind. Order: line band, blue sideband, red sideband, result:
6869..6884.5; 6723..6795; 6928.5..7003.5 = 0.61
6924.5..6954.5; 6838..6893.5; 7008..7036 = -0.56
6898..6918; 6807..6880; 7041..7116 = 0.26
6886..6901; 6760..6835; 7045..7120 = 0.96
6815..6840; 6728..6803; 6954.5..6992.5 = 0.89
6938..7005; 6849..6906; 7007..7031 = -3.66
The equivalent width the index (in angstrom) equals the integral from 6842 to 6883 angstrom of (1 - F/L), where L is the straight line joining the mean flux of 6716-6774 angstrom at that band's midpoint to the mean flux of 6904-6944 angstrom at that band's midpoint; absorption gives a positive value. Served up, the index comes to 1.3 angstrom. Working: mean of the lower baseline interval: 7.35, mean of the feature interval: 7.28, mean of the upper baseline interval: 7.61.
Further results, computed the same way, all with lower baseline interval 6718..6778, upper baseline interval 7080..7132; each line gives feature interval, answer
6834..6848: 2.1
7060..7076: -0.5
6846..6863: -0.5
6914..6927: -0.5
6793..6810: -1.2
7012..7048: 0.1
